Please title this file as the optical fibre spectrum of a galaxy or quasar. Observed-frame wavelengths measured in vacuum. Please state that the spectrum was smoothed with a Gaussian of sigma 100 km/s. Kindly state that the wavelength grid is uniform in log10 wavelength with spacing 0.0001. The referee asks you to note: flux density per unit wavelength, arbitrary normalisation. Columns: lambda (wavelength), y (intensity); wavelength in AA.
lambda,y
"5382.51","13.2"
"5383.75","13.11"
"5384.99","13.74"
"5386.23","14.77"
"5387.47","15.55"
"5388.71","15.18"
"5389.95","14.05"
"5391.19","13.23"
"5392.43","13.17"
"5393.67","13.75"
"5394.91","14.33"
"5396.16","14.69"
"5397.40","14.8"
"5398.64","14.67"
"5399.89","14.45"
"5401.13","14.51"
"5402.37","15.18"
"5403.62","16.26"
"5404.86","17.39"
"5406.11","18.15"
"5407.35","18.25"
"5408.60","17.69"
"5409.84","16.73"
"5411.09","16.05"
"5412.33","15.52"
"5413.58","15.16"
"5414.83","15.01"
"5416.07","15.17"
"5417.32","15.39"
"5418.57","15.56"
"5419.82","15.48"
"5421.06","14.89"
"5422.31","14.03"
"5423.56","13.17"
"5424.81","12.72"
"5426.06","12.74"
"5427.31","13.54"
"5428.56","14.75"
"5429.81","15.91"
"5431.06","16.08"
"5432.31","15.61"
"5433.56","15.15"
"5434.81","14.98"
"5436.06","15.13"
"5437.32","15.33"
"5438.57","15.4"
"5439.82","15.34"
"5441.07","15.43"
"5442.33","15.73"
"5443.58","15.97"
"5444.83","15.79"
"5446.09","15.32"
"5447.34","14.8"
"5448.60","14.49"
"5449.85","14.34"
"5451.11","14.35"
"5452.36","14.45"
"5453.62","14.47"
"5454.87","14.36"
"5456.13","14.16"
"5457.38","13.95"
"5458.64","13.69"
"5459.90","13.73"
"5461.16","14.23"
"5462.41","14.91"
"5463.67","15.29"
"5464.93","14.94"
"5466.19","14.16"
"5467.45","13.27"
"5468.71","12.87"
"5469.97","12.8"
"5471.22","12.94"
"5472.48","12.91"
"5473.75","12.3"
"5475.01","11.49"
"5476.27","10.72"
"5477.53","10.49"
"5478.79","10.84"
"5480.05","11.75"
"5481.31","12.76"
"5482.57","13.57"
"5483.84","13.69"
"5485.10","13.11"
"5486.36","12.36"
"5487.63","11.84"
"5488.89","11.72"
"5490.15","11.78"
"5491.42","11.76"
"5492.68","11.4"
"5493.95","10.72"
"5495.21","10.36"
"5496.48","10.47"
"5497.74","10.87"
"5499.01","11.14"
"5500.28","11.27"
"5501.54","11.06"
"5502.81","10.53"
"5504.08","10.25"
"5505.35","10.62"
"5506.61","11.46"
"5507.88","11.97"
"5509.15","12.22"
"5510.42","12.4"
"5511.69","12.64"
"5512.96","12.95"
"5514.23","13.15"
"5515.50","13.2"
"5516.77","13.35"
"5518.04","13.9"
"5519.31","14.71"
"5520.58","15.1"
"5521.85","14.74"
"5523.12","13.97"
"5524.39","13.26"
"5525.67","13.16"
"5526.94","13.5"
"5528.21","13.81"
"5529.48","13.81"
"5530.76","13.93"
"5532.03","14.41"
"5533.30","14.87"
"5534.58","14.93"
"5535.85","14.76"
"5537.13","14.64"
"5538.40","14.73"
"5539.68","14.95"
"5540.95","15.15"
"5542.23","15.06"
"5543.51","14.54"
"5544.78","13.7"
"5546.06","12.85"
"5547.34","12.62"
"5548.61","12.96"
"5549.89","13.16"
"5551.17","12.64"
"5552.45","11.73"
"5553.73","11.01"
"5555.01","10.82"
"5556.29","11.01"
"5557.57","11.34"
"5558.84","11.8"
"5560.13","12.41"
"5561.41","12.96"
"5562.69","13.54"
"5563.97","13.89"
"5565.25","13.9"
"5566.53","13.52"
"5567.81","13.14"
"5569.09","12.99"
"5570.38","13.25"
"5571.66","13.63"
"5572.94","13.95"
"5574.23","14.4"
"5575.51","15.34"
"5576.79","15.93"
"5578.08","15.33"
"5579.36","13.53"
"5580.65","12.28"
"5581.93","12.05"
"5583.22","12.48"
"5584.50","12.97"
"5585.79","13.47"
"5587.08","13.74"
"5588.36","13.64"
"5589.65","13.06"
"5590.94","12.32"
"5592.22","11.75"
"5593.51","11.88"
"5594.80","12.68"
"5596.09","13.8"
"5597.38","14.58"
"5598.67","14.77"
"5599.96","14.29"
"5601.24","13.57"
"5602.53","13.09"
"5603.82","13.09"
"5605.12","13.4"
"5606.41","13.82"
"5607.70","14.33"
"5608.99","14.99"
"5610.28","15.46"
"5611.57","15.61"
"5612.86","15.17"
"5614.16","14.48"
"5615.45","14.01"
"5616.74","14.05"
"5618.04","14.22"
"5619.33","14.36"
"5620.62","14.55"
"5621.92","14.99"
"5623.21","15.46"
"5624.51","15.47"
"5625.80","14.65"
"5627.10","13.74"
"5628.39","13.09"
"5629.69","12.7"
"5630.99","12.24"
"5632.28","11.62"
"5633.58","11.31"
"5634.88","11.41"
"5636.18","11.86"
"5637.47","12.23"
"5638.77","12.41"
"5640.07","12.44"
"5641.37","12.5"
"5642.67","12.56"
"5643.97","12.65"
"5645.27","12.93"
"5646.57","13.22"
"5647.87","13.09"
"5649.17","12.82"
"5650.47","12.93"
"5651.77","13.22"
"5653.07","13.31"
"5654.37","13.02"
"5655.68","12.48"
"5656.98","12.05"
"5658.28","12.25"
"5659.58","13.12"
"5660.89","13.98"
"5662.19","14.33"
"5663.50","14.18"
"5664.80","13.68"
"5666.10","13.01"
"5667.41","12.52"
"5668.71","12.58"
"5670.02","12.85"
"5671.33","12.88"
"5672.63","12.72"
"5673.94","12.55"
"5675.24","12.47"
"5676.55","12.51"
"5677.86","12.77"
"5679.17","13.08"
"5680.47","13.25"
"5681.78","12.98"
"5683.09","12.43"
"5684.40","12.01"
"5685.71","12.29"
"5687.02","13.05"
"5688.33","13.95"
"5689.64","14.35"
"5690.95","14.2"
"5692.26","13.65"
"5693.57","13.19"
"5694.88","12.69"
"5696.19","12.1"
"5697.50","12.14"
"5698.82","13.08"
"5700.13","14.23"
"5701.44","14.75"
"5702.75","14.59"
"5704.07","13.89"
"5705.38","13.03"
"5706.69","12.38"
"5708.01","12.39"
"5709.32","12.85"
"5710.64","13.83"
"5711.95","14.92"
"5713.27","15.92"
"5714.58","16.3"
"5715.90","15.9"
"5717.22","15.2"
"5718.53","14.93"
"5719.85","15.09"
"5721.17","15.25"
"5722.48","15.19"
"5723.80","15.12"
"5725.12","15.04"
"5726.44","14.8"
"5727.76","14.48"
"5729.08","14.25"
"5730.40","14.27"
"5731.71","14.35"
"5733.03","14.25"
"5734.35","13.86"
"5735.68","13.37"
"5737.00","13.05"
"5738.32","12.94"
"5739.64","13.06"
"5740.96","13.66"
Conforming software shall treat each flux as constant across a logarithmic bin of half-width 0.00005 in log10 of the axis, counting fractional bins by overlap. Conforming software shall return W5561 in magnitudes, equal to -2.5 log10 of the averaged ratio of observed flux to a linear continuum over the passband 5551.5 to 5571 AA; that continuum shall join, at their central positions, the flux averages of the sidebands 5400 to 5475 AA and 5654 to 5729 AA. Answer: 0.14 mag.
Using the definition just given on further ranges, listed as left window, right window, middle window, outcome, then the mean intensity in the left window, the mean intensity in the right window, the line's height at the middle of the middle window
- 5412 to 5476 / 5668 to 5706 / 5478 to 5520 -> 0.18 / 14.5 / 13.1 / 14.2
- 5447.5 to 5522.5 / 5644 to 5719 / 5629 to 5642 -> 0.10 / 12.7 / 13.3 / 13.2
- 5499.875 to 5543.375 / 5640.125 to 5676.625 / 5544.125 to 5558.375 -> 0.10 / 13.4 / 12.9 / 13.3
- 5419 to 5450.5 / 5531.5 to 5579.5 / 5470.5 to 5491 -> 0.18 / 14.9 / 13.6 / 14.4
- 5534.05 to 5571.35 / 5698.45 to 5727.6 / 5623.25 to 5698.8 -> 0.09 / 13.2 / 14.5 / 14.1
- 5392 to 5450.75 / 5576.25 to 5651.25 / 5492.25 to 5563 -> 0.11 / 15.2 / 13.5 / 14.2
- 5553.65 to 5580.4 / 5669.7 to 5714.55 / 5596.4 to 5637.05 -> -0.05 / 13.3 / 13.3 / 13.3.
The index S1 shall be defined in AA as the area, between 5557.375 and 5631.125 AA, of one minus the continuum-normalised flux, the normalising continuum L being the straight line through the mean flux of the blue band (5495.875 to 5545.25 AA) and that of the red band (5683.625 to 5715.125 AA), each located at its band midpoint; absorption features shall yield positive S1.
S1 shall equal -2.1 AA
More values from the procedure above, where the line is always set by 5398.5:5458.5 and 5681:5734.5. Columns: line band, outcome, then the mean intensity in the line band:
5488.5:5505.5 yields 4.44 AA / 11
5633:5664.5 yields 3.22 AA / 12.8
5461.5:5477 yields 1.85 AA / 13.2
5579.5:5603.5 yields 2.21 AA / 13.1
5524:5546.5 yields 0.72 AA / 14.2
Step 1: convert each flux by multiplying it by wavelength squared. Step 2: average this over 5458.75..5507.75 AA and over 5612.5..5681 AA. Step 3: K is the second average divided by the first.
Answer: 1.1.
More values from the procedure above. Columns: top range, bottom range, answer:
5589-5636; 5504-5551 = 1.04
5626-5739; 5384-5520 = 1.05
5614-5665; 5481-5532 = 1.11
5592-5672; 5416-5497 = 1.04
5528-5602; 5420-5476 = 0.98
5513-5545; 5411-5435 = 1.00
